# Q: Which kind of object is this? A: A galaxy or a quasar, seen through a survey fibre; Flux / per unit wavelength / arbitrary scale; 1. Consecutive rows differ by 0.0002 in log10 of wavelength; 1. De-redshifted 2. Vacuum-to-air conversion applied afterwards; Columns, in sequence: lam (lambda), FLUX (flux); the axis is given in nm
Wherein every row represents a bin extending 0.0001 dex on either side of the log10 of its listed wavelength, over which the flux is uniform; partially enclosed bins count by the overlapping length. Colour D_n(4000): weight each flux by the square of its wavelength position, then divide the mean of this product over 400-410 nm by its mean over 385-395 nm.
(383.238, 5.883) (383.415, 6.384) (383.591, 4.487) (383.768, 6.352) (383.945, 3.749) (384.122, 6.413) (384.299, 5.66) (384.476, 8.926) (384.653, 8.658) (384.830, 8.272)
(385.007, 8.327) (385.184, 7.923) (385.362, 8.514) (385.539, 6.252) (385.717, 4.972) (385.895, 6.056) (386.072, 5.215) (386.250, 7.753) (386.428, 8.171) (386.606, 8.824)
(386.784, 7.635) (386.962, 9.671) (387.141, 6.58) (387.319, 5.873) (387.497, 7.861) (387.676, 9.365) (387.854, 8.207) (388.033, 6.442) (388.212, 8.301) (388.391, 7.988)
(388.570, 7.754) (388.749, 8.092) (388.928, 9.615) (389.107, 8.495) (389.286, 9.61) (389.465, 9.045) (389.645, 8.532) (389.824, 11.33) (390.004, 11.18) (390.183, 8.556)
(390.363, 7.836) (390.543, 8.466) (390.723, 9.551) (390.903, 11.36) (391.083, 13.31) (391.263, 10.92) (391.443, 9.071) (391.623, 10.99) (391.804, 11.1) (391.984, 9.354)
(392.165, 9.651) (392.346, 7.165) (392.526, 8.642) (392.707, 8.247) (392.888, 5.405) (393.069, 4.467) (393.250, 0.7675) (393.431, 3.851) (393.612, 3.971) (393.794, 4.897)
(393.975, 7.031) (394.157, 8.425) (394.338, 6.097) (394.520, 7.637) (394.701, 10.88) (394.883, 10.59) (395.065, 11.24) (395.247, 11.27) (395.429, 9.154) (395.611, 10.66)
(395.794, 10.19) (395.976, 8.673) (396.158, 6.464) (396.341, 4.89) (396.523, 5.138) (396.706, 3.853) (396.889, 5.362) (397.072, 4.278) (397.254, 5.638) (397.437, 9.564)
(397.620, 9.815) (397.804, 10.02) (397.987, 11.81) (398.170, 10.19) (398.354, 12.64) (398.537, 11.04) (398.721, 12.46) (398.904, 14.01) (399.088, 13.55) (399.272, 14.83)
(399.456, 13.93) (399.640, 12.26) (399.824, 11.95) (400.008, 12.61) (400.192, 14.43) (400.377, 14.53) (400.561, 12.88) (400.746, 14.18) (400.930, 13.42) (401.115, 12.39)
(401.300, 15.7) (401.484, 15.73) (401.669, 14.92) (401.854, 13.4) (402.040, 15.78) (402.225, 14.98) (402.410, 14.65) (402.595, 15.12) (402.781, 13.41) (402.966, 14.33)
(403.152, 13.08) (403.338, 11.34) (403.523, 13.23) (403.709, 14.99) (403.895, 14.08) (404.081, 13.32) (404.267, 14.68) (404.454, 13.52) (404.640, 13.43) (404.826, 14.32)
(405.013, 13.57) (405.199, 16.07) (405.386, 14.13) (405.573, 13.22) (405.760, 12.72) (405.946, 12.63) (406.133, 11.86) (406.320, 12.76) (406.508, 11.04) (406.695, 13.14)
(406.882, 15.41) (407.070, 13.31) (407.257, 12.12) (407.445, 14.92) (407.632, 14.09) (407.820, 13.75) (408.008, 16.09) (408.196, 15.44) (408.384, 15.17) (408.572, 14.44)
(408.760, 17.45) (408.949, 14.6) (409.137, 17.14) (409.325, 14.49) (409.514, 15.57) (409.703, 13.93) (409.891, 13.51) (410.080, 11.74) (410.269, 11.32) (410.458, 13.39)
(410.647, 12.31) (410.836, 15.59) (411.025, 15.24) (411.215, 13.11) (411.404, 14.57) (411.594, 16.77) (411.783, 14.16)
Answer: 1.9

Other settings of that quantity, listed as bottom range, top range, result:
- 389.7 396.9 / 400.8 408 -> 1.78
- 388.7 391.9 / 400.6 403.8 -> 1.52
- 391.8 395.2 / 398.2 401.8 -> 1.91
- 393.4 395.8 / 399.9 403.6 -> 1.74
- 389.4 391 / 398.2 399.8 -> 1.41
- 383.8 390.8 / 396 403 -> 1.57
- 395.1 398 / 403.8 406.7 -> 1.78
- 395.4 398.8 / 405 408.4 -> 1.70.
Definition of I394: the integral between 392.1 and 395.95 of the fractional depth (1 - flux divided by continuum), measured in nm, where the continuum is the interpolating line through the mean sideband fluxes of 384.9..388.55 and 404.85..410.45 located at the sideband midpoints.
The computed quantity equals 0.855 nm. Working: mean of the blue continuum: 7.51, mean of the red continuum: 14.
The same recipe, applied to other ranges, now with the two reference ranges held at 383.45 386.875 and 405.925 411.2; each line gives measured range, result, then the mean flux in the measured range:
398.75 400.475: -0.34 nm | 13.5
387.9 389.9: -0.13 nm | 8.63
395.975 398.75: 0.67 nm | 8.13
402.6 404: -0.13 nm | 13.6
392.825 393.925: 0.64 nm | 3.97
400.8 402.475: -0.37 nm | 14.5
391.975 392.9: 0.10 nm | 8.19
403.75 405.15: -0.13 nm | 14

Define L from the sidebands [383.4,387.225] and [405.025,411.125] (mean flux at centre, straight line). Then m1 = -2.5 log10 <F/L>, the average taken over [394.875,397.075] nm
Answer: 0.288 mag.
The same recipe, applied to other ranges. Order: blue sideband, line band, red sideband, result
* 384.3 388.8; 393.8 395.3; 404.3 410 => 0.15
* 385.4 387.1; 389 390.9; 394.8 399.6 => -0.17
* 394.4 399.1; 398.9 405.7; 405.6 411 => -0.22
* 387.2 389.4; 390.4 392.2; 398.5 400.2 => -0.09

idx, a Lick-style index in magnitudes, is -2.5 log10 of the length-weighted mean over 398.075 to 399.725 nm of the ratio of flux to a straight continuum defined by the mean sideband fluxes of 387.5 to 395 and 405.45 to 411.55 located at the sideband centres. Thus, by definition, -0.18 mag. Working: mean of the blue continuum 8.35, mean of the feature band 12.8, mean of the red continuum 14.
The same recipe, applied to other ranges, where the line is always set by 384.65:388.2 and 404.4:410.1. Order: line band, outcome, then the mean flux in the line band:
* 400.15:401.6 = -0.17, 14.2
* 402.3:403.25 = -0.12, 14.1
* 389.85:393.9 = 0.12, 8.17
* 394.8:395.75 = -0.03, 10.6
